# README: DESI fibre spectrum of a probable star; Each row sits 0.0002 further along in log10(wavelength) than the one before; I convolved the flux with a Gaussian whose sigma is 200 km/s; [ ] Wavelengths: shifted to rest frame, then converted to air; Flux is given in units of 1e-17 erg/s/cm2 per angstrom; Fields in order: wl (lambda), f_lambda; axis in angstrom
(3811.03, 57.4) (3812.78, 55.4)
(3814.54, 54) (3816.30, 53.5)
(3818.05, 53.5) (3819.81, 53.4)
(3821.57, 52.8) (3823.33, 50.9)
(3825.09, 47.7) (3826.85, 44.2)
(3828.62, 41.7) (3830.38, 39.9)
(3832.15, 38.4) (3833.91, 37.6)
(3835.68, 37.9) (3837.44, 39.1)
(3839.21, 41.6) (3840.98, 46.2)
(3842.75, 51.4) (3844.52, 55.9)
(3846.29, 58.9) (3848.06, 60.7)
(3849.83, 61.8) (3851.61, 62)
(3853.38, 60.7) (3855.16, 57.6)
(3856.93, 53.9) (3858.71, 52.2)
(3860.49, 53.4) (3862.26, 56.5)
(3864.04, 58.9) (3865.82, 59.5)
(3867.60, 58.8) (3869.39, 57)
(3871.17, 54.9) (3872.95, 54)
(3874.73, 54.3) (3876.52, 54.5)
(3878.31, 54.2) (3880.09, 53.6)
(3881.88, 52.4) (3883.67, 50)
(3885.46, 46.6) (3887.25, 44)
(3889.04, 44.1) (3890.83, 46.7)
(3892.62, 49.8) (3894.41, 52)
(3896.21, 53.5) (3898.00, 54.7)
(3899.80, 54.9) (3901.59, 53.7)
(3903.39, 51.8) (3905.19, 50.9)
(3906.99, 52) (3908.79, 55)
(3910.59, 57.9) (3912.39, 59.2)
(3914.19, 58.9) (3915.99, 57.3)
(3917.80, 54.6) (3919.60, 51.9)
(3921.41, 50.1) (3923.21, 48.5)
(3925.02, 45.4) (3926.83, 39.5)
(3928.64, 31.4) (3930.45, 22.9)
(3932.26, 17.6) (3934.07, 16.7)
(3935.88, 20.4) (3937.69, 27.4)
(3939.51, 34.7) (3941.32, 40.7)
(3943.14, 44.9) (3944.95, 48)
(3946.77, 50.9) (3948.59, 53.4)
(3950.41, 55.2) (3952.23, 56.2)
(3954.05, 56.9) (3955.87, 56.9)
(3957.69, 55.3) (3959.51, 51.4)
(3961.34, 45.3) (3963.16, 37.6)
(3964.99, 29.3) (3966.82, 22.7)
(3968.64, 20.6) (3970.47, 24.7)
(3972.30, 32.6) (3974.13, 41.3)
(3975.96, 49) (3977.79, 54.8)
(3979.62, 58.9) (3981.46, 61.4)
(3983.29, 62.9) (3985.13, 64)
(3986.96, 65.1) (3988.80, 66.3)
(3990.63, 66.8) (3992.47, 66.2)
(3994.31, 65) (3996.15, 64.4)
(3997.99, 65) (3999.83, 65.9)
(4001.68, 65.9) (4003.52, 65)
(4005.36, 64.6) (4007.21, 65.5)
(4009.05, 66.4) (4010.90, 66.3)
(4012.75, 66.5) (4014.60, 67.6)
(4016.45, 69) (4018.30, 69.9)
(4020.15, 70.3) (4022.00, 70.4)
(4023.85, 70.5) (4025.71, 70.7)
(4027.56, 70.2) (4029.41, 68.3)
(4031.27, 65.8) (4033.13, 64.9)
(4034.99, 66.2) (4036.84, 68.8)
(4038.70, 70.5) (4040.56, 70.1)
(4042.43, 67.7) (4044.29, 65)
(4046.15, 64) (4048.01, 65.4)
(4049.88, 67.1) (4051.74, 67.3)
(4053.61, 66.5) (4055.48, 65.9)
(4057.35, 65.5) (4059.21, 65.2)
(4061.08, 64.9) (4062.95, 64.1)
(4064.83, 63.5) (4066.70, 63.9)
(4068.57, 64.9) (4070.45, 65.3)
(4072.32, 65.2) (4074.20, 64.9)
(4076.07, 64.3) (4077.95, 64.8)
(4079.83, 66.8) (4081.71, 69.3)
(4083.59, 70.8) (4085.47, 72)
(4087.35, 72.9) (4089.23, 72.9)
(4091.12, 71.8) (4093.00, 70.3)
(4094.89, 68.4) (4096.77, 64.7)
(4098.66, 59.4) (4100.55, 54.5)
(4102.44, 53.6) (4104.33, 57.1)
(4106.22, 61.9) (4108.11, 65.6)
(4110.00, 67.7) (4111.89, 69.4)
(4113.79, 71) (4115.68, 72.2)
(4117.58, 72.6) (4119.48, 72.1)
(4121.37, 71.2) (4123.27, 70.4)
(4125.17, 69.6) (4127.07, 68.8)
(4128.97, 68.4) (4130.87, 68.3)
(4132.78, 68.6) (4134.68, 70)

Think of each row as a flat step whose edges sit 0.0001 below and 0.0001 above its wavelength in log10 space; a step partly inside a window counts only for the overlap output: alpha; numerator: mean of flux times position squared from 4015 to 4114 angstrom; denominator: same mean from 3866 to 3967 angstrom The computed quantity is 1.5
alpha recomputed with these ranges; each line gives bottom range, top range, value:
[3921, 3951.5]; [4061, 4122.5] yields 1.89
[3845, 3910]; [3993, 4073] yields 1.33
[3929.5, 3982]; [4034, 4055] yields 1.72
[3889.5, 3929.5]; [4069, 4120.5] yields 1.43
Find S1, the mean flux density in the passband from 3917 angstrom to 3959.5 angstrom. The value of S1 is 42.8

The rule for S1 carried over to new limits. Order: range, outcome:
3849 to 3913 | 54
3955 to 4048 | 59.8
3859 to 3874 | 56.4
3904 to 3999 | 47.9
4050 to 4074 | 65.2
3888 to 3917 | 53.2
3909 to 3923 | 55.3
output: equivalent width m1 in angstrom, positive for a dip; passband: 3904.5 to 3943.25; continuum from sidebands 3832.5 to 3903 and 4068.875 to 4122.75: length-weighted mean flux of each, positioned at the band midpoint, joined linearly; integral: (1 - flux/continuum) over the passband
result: 9.2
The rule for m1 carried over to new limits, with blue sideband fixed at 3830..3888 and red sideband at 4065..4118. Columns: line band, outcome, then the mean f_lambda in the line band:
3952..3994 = 6.5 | 50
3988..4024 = -3.4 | 66.8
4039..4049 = -0.5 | 66.7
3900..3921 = 0.2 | 54.7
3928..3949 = 8.6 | 33.7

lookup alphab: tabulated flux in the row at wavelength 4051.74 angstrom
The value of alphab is 67.3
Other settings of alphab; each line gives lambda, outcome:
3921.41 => 50.1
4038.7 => 70.5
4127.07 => 68.8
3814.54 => 54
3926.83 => 39.5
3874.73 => 54.3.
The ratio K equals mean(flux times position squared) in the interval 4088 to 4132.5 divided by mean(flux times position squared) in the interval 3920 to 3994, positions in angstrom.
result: 1.60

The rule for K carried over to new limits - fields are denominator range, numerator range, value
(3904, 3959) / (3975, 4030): 1.48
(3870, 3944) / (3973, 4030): 1.45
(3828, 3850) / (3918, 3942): 0.78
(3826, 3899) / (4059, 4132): 1.46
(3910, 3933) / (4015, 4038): 1.58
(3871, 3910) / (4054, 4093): 1.42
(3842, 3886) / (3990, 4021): 1.28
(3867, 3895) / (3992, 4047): 1.40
